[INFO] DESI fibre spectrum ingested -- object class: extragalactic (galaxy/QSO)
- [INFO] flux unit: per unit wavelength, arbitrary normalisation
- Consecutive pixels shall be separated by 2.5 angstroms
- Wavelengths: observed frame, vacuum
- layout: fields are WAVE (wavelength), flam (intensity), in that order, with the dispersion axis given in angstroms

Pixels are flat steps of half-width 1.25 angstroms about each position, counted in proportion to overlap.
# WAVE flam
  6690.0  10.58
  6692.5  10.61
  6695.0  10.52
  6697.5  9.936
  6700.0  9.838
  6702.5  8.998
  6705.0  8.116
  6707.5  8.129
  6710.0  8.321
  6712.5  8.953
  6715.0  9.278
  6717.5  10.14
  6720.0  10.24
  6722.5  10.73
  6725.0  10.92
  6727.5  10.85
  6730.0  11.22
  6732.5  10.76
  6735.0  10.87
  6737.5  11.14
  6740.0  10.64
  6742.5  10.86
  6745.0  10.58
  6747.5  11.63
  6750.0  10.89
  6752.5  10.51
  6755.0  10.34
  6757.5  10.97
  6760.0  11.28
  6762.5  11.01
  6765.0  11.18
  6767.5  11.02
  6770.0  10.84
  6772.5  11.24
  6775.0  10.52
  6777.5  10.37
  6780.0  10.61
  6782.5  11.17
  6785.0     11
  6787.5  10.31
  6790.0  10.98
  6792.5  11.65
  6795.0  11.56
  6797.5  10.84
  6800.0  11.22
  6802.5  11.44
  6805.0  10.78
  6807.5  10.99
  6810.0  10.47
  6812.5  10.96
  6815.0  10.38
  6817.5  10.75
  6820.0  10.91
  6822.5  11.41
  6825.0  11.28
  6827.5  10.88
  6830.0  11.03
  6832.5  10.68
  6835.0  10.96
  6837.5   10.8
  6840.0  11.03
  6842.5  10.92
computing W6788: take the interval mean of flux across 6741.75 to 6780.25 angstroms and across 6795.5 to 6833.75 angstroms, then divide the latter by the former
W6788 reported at 1.01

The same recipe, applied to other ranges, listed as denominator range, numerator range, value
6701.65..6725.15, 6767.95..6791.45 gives 1.16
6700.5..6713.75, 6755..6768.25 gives 1.28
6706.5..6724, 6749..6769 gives 1.15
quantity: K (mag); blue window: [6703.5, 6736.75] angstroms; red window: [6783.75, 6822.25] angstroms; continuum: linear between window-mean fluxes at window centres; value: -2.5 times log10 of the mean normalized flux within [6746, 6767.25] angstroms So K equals -0.06 mag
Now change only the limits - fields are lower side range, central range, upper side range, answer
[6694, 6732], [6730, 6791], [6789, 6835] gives -0.05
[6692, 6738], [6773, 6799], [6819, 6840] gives -0.03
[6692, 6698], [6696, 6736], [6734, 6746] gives 0.08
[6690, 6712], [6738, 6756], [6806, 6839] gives -0.09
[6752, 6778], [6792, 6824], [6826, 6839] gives -0.01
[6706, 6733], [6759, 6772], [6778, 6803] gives -0.04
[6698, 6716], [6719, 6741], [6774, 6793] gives -0.15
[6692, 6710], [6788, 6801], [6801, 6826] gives -0.05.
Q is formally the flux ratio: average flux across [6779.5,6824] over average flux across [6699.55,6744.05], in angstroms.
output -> 1.10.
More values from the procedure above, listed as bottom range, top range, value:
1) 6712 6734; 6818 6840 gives 1.06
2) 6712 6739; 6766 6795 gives 1.04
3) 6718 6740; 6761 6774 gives 1.02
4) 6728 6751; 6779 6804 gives 1.01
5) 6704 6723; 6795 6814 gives 1.20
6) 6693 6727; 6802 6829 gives 1.14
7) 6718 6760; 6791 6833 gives 1.02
